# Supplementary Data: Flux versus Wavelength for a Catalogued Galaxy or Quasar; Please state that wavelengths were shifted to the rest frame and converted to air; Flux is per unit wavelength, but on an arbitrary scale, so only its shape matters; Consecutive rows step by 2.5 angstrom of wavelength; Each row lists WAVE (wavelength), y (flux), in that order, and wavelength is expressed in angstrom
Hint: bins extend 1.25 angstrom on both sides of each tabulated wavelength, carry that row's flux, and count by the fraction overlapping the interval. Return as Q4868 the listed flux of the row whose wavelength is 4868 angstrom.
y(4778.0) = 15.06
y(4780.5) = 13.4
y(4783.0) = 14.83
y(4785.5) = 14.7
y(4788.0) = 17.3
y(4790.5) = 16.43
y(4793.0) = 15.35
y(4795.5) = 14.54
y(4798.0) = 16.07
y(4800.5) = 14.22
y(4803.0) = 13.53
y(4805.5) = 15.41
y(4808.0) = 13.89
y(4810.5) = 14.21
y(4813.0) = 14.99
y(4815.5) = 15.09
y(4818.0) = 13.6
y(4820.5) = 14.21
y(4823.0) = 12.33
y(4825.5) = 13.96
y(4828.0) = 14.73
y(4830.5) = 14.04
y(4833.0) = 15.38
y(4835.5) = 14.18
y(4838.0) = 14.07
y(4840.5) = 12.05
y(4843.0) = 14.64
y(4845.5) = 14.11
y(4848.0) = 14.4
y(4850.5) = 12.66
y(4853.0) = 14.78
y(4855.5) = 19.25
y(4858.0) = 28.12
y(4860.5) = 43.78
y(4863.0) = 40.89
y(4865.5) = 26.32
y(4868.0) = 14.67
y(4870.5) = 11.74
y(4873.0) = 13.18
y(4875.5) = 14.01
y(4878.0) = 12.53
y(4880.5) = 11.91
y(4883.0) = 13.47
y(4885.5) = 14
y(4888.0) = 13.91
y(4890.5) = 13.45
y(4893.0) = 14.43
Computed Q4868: 14.67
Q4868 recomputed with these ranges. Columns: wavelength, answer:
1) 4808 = 13.89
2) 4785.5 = 14.7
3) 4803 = 13.53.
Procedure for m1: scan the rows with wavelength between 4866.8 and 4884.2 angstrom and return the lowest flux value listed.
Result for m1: 11.74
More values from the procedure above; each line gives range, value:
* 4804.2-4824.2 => 12.33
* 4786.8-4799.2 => 14.54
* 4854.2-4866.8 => 19.25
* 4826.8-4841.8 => 12.05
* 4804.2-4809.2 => 13.89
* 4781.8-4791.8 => 14.7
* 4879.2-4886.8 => 11.91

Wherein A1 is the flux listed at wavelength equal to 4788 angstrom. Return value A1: 17.3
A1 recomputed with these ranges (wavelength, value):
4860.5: 43.78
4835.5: 14.18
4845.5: 14.11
